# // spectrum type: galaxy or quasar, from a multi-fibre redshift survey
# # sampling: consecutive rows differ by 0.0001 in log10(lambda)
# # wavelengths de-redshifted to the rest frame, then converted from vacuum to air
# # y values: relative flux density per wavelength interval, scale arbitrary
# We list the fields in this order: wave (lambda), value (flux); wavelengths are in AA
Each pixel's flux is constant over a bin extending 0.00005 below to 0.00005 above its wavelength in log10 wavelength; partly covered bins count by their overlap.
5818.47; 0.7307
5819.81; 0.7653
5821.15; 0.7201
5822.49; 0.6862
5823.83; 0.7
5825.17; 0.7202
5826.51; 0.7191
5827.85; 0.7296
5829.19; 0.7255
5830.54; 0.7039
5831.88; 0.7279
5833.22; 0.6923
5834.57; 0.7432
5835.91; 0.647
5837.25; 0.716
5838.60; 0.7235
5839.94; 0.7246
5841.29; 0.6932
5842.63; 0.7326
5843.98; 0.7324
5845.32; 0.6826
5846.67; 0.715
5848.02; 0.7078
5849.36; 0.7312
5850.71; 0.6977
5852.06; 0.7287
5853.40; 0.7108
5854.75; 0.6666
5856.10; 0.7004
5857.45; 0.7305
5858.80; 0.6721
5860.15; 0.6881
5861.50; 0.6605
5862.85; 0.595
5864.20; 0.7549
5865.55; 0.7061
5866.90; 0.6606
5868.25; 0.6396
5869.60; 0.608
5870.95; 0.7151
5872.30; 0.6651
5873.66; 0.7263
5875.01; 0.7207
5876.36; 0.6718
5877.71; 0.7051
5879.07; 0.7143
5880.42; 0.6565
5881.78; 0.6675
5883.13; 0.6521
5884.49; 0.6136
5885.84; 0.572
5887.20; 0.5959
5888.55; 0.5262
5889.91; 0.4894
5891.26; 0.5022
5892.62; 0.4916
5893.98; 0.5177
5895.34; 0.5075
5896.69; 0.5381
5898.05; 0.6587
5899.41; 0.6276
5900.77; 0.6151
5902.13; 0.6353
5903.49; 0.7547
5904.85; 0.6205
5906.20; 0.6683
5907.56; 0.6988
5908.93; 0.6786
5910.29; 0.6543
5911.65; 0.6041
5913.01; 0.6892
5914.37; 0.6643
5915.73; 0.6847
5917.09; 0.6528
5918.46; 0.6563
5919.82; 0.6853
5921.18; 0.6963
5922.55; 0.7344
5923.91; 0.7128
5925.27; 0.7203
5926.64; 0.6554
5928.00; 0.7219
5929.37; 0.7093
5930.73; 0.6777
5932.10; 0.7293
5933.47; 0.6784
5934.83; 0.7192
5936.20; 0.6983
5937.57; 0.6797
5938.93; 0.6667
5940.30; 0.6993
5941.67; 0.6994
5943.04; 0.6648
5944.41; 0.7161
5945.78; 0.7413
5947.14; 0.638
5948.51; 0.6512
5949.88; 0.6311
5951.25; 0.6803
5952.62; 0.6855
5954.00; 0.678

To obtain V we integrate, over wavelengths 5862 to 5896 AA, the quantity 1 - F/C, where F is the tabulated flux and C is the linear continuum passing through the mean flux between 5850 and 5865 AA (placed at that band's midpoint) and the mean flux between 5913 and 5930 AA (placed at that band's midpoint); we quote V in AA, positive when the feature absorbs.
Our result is 3.2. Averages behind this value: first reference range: 0.691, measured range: 0.627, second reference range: 0.691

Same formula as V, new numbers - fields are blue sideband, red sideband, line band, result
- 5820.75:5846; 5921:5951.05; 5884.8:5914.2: 4.02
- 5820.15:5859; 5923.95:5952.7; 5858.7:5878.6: 0.69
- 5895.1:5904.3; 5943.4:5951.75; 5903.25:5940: -2.07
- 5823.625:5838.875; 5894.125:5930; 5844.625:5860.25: -0.09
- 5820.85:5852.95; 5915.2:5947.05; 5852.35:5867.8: 0.48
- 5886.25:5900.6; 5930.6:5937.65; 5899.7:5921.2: -1.89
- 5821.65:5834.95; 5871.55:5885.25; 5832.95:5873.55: 0.09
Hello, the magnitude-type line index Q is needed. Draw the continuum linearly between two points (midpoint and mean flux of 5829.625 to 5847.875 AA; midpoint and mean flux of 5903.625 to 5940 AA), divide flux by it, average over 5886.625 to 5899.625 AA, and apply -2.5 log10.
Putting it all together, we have 0.27 mag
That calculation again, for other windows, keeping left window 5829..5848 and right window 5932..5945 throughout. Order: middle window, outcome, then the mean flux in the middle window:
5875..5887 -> 0.073 mag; 0.658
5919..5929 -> -0.012 mag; 0.703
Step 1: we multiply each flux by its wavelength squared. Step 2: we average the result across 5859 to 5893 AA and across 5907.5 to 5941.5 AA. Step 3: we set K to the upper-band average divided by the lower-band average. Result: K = 1.1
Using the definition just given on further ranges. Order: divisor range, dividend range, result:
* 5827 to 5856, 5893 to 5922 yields 0.92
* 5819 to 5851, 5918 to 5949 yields 1.00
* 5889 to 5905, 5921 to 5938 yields 1.23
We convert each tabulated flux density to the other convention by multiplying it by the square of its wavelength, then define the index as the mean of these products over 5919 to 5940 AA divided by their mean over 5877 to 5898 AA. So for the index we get 1.21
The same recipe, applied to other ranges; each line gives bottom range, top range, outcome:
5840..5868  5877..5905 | 0.87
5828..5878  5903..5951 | 1.00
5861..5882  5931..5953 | 1.03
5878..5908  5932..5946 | 1.17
